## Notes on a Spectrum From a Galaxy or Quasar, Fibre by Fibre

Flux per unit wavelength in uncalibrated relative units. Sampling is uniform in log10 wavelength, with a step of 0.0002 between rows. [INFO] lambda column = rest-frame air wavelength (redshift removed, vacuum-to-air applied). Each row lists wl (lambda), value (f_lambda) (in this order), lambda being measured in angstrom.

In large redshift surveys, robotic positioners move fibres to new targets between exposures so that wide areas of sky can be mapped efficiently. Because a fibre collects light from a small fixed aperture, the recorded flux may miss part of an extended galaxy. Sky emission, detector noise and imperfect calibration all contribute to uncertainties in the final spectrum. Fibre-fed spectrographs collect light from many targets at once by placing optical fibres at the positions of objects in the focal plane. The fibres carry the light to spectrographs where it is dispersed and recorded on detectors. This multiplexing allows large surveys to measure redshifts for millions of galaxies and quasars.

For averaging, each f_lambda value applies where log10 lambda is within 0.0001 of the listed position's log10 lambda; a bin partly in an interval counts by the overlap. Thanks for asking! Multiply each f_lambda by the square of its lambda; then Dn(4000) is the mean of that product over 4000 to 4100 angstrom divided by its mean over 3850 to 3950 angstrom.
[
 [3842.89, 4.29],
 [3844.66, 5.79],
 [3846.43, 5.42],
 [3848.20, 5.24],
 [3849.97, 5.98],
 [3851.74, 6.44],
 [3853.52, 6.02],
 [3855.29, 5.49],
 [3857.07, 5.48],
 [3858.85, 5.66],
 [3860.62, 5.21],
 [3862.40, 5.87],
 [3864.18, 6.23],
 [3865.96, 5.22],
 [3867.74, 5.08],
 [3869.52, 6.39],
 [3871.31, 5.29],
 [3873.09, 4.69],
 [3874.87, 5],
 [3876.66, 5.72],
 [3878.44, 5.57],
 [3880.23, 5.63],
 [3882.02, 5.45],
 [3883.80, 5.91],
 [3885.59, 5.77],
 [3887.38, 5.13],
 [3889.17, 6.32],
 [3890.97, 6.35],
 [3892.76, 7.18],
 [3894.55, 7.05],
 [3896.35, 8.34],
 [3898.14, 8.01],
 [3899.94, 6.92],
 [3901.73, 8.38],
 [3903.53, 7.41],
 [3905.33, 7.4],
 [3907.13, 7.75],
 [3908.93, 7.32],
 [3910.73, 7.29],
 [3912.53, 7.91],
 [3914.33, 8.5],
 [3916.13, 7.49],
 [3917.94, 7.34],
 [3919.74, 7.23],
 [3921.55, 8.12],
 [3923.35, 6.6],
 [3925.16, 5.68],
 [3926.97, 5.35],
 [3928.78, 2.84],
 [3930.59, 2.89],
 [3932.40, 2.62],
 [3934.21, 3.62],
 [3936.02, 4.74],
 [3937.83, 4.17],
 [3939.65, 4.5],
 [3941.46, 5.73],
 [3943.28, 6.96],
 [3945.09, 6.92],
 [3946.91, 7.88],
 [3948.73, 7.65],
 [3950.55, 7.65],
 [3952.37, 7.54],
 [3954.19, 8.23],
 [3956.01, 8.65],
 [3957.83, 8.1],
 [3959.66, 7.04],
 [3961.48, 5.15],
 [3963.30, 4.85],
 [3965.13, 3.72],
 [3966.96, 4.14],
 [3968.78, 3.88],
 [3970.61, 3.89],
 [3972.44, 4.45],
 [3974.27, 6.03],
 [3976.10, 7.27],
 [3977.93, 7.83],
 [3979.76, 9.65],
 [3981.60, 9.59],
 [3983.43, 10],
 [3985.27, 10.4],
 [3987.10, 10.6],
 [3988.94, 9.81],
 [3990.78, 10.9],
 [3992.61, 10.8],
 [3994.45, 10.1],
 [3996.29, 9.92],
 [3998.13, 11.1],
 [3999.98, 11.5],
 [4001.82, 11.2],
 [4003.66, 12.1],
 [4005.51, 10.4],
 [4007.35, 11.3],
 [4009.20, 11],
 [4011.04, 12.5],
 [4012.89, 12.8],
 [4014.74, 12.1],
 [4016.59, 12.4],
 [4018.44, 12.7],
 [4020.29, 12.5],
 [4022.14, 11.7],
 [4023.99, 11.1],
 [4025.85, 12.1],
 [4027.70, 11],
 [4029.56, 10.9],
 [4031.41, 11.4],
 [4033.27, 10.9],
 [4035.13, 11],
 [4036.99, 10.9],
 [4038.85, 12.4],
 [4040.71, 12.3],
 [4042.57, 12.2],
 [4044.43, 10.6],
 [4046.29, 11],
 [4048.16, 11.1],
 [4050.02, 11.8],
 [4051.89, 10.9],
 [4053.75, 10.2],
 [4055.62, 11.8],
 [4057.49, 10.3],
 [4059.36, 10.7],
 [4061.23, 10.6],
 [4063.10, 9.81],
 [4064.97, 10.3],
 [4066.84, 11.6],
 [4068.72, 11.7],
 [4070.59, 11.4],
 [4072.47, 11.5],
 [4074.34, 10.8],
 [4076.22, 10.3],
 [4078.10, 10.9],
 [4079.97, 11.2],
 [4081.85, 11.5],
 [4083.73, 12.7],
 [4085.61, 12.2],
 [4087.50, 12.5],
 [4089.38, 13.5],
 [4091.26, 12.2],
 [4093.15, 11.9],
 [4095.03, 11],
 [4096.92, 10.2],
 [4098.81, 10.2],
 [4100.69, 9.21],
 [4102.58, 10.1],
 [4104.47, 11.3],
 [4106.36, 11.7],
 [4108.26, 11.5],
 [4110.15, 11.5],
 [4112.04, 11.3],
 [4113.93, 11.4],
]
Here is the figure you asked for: 2.0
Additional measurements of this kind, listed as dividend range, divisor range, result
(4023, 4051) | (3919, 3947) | 2.27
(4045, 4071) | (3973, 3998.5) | 1.20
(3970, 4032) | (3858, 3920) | 1.69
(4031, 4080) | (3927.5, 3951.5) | 2.23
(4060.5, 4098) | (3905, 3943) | 2.07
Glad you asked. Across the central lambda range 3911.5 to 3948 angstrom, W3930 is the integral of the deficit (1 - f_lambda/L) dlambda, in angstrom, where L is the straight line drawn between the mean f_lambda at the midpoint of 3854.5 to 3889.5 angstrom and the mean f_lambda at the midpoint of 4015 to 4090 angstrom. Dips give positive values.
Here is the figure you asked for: 7.4 angstrom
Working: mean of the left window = 5.54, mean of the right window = 11.4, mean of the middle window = 5.87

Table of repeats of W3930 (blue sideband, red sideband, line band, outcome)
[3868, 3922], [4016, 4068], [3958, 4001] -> 6.8 angstrom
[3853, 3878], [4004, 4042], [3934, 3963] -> 7.3 angstrom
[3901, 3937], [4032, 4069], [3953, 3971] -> 4.5 angstrom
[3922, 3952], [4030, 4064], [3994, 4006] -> -3.1 angstrom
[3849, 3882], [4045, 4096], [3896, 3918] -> -3.1 angstrom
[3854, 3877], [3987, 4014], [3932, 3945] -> 5.6 angstrom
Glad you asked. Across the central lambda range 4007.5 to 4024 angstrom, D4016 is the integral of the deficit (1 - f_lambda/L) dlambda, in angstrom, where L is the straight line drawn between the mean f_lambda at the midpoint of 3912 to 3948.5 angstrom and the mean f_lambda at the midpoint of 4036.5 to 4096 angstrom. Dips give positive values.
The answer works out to -4.9 angstrom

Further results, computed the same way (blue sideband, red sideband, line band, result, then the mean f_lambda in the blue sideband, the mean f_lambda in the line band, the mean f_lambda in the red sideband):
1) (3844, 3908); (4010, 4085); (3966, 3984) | 5.11 angstrom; 6.14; 6.61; 11.4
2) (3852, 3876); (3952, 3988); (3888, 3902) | -2.92 angstrom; 5.53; 7.23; 7.04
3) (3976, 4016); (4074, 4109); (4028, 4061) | -0.56 angstrom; 10.7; 11.2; 11.3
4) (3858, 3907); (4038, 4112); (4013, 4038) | -4.26 angstrom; 6.22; 11.6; 11.2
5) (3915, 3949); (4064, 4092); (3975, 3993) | -4.15 angstrom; 5.68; 9.62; 11.6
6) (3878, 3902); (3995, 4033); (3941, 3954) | 2.31 angstrom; 6.55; 7.3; 11.6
